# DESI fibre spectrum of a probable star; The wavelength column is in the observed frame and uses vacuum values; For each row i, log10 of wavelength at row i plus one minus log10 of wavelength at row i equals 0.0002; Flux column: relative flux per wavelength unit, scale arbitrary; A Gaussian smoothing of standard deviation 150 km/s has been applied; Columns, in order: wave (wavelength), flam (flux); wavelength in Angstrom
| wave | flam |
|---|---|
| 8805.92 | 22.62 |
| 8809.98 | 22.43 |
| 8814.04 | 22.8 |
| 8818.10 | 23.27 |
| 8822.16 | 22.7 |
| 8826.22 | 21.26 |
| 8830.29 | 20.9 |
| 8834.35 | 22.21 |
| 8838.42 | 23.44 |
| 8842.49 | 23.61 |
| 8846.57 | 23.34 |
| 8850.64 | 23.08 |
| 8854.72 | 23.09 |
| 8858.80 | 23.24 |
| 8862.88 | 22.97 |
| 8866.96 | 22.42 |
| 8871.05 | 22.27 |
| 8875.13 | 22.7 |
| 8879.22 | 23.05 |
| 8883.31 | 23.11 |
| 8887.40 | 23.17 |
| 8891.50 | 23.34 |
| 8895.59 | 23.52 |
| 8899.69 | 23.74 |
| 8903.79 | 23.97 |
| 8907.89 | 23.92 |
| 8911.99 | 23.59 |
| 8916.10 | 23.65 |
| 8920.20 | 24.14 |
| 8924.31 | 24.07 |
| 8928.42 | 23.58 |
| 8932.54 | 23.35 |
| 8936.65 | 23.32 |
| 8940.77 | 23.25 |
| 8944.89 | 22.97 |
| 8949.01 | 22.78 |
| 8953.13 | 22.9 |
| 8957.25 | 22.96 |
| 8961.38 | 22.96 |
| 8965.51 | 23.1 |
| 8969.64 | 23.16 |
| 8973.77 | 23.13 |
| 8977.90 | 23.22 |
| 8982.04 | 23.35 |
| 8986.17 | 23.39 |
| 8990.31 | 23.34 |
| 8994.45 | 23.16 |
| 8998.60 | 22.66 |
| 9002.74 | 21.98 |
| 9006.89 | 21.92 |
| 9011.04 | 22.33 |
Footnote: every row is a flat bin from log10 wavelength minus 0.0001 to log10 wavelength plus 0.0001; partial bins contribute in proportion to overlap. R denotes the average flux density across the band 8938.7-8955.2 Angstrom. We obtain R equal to 23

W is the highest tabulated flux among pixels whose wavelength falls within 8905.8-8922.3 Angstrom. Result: 24.14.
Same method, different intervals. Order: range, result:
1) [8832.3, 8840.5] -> 23.44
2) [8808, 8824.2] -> 23.27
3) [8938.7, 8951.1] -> 23.25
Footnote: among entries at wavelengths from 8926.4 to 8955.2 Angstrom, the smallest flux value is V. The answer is 22.78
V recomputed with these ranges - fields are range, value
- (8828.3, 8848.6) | 20.9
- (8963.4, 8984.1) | 23.1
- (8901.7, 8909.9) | 23.92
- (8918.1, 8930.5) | 23.58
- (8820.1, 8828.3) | 21.26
